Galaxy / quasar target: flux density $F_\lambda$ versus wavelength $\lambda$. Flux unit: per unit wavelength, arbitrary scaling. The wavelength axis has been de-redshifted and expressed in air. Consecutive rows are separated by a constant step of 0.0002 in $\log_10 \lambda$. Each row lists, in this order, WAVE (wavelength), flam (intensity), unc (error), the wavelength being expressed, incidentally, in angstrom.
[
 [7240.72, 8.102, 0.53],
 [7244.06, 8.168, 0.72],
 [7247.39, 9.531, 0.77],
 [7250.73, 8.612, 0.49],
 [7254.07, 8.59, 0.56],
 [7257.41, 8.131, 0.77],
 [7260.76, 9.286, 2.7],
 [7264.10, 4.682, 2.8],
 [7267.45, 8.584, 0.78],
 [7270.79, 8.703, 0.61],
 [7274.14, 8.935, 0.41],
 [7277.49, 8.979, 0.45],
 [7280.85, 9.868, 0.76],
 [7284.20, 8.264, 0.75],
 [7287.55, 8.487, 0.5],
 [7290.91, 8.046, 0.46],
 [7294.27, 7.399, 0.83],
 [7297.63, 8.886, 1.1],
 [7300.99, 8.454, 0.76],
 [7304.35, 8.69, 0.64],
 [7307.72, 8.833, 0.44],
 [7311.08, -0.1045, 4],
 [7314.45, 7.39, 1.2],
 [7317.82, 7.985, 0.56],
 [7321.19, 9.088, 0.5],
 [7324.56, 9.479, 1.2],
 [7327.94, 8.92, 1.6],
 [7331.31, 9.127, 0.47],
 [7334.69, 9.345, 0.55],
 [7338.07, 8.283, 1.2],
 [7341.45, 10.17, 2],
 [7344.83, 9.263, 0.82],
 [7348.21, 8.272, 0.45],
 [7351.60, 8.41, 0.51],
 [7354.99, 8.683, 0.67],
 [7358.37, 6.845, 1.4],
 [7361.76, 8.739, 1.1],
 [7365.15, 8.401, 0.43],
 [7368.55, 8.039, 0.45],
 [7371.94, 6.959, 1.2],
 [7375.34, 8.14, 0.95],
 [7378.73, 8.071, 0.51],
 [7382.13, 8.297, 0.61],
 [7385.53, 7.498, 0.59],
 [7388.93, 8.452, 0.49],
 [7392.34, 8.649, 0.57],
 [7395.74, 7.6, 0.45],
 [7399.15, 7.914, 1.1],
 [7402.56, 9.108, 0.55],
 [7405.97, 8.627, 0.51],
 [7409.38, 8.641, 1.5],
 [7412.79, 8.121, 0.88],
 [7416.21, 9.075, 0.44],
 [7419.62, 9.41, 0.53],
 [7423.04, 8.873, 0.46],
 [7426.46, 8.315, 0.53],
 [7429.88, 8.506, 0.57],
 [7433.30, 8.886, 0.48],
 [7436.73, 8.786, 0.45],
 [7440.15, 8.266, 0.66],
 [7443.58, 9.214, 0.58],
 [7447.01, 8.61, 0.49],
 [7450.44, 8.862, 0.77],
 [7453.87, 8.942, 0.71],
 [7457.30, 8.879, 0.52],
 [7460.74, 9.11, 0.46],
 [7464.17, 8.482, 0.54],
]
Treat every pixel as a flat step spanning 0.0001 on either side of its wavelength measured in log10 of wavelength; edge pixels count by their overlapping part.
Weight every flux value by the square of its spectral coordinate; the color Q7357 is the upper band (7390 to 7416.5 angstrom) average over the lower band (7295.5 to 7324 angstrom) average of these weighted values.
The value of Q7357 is 1.2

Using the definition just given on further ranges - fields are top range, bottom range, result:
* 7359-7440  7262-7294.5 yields 1.05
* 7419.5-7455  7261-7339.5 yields 1.12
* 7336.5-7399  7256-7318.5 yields 1.07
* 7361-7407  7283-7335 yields 1.04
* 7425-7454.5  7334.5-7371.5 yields 1.05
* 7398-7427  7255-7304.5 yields 1.08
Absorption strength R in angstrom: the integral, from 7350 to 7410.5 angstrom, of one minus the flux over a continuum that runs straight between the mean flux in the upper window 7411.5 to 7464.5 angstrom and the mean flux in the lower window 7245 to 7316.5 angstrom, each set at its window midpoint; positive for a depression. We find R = 2.38 angstrom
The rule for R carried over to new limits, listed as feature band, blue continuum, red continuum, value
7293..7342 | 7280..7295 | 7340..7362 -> 2.4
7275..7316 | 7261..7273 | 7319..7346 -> 2.3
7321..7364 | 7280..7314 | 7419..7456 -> -4.4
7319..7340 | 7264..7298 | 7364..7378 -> -2.4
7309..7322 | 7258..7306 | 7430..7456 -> 3.8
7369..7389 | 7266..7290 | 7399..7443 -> 2.0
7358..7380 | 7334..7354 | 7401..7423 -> 2.3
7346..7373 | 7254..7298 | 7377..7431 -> 1.0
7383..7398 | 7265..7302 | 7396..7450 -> 1.0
